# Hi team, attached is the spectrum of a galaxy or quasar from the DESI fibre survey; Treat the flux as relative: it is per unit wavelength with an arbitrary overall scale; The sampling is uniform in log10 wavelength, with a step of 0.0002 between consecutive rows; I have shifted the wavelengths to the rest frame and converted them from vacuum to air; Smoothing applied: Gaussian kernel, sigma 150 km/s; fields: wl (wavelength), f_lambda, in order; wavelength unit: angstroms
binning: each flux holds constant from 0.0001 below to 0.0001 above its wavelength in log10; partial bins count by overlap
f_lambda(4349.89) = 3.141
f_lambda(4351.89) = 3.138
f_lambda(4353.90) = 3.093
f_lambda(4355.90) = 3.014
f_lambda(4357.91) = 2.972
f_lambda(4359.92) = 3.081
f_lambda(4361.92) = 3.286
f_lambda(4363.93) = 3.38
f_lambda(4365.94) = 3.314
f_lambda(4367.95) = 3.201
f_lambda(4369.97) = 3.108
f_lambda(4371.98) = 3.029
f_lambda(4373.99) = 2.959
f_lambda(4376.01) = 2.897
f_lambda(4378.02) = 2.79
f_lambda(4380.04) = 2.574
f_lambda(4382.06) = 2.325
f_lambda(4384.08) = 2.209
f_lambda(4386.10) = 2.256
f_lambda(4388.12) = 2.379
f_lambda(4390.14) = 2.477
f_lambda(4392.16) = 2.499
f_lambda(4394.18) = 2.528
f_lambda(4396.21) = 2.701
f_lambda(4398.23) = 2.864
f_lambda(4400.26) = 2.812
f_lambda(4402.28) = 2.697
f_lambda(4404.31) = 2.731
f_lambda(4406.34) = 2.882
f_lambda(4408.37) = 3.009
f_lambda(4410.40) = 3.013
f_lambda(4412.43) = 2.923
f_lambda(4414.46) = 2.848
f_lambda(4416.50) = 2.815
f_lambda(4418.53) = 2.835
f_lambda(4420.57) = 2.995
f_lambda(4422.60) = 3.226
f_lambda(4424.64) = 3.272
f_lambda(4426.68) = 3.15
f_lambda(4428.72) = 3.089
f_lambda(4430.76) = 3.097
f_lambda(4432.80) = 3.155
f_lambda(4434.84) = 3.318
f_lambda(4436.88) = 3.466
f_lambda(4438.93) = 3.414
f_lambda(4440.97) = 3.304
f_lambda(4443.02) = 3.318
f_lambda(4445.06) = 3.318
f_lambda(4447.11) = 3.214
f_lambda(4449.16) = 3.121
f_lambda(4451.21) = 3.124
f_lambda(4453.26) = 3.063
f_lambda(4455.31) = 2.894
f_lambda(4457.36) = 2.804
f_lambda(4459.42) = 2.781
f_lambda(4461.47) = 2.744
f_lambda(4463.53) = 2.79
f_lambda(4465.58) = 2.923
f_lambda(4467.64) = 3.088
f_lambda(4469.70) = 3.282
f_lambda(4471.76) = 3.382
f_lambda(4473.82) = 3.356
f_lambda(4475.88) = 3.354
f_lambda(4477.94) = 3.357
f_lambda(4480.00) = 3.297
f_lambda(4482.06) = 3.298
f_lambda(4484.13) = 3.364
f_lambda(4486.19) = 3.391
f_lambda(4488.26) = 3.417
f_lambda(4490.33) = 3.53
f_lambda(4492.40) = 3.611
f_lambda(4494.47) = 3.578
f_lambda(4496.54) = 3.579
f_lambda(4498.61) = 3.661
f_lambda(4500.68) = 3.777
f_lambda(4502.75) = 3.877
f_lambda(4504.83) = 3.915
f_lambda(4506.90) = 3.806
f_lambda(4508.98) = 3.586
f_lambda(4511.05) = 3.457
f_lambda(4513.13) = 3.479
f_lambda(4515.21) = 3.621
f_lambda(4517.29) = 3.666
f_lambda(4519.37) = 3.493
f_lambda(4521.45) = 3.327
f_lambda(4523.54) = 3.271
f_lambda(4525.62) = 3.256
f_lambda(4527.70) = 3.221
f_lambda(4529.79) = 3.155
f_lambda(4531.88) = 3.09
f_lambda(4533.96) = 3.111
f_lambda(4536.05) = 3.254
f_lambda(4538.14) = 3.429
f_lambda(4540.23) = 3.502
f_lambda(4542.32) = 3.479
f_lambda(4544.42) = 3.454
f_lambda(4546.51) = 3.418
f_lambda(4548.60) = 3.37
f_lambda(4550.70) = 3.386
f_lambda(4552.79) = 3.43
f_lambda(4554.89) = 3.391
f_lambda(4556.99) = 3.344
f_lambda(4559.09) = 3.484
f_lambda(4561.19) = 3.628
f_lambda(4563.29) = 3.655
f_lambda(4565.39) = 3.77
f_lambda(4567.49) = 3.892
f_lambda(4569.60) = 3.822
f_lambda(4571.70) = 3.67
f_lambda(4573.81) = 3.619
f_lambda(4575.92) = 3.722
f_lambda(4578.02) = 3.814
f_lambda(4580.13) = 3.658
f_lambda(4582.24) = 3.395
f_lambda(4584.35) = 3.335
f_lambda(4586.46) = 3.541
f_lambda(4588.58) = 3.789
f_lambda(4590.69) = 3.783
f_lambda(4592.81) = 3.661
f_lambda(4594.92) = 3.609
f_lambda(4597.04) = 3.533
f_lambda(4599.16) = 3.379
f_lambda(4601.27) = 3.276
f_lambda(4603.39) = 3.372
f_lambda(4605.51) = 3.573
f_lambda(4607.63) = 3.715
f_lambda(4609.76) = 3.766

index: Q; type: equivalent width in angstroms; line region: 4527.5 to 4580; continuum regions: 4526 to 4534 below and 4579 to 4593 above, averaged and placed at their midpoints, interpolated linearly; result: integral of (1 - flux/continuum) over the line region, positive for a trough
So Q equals -2.3 angstroms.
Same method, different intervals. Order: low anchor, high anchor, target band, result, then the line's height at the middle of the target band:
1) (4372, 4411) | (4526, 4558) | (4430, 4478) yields -3.35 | 2.95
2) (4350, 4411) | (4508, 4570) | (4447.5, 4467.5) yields 1.29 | 3.14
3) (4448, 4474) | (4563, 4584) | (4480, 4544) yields -2.96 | 3.32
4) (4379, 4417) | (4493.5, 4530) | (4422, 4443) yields -2.32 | 2.93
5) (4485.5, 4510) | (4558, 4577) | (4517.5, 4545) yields 2.63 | 3.67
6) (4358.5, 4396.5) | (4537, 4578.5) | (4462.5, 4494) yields -0.77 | 3.22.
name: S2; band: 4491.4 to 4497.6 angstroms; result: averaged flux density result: 3.59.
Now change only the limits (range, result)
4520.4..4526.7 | 3.29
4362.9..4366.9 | 3.35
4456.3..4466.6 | 2.81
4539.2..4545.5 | 3.48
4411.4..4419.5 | 2.86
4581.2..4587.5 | 3.42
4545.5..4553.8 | 3.4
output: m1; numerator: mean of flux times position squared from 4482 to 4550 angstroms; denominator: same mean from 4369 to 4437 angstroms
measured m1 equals 1.28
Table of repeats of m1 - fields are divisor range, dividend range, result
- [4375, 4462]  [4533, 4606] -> 1.30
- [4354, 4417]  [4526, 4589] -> 1.33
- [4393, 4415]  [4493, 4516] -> 1.36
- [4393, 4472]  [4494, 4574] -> 1.22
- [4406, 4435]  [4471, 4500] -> 1.17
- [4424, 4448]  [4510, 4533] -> 1.07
